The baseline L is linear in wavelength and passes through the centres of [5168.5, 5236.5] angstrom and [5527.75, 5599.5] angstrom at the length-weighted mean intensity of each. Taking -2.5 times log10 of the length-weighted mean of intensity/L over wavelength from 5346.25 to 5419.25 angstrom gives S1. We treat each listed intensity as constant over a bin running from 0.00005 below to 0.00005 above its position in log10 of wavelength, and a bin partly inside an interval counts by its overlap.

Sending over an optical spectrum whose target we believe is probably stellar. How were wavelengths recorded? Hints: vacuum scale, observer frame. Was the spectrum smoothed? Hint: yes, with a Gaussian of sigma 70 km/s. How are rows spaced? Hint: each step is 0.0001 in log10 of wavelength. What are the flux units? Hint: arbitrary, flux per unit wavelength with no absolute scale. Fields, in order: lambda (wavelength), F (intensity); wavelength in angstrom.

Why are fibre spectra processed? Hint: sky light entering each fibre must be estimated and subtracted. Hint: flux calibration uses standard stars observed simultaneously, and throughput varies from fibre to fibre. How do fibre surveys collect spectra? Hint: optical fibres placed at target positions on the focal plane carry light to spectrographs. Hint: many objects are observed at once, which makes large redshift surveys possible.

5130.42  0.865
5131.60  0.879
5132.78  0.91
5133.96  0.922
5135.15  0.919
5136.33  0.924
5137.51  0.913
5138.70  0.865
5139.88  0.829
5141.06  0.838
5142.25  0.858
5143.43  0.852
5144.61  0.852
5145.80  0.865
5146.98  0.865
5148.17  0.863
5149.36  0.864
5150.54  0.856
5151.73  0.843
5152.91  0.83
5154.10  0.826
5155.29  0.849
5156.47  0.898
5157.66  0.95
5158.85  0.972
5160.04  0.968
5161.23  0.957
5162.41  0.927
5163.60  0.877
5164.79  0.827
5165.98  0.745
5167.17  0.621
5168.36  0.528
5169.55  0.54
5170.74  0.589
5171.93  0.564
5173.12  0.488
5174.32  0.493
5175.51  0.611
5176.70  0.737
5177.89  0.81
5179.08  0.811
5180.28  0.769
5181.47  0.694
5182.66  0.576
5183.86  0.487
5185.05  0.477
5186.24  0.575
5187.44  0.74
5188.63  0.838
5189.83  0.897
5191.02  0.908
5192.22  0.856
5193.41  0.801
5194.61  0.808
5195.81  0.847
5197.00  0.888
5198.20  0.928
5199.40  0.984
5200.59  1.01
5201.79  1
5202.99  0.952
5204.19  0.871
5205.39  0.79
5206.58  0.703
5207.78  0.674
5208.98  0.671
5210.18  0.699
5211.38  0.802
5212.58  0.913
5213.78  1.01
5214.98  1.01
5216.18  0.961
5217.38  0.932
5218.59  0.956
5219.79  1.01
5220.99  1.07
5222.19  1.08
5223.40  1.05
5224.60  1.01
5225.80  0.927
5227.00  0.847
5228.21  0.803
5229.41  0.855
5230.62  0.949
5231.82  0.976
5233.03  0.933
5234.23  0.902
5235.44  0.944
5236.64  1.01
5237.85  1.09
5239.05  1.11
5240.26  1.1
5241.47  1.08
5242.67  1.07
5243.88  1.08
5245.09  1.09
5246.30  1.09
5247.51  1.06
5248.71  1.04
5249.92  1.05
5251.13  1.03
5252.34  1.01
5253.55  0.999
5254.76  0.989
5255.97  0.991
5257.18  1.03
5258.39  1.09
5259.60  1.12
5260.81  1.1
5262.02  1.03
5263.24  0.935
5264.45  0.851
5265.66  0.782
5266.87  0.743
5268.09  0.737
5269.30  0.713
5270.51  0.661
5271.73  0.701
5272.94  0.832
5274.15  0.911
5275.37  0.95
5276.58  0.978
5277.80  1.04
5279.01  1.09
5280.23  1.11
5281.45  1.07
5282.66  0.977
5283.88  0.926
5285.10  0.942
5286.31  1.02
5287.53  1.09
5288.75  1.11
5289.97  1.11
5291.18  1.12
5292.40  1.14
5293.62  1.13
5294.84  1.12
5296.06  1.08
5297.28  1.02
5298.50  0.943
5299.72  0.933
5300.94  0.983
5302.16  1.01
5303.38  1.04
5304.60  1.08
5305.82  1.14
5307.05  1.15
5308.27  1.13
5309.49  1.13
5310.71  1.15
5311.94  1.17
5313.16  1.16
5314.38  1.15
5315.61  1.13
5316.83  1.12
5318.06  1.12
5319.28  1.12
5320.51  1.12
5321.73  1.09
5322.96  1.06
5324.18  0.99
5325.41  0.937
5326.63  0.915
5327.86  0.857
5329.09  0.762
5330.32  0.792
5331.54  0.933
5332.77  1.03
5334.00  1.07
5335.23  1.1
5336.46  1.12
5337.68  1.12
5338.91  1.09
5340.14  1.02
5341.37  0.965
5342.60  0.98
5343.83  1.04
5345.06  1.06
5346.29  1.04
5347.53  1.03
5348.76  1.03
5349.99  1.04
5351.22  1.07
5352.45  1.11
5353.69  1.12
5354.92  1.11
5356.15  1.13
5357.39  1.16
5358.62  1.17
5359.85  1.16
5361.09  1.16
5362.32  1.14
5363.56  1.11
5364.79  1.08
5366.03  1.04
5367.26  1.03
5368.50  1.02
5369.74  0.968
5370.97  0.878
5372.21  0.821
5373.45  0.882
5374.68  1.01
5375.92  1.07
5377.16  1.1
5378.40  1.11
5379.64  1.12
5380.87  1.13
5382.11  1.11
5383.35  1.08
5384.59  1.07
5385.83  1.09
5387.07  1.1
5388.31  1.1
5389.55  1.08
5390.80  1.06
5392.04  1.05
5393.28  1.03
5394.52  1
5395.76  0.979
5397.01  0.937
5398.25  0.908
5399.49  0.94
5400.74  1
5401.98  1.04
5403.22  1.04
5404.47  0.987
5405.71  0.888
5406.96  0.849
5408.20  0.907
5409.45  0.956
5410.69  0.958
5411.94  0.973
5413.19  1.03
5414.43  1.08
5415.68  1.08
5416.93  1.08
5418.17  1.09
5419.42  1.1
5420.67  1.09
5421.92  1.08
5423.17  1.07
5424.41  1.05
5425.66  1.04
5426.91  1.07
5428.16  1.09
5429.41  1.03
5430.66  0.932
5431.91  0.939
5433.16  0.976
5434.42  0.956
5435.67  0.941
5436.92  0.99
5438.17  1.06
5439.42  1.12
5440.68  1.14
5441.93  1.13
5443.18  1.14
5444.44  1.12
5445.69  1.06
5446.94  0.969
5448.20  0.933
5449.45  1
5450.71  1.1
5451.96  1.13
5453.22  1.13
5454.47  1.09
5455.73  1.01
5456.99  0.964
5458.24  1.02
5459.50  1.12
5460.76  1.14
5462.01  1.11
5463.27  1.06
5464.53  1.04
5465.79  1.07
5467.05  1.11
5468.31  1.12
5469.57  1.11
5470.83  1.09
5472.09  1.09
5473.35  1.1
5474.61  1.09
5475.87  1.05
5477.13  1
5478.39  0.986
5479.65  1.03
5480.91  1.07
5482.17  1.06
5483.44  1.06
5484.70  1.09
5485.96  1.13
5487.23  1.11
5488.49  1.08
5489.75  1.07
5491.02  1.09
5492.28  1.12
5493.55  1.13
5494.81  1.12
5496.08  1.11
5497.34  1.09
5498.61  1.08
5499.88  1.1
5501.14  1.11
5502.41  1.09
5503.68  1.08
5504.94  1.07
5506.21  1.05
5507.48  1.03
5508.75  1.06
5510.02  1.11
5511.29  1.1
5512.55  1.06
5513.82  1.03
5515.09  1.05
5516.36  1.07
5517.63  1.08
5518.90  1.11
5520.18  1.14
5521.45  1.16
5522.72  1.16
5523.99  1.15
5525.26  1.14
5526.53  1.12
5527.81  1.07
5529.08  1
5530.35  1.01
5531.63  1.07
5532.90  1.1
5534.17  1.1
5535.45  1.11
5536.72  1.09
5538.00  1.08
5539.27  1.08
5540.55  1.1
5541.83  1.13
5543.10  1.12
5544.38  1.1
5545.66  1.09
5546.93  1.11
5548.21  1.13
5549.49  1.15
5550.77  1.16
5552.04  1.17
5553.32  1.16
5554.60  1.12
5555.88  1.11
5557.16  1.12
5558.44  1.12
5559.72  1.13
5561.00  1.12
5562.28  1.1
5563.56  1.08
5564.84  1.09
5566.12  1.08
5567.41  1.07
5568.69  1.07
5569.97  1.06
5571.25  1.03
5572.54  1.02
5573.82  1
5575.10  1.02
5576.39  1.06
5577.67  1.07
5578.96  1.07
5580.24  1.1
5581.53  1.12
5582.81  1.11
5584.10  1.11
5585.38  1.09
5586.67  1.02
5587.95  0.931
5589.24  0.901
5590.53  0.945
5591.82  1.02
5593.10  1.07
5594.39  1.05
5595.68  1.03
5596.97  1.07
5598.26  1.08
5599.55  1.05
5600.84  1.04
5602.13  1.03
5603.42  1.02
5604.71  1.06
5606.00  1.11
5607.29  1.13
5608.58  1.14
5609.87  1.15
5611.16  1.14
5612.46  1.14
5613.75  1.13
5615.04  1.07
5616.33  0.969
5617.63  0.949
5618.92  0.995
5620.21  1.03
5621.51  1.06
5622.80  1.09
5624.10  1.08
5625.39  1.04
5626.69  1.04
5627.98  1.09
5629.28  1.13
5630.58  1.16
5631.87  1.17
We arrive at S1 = -0.10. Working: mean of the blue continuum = 0.822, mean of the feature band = 1.04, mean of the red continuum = 1.08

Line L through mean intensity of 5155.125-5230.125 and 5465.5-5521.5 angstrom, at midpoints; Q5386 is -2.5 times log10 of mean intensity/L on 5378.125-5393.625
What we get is -0.105 mag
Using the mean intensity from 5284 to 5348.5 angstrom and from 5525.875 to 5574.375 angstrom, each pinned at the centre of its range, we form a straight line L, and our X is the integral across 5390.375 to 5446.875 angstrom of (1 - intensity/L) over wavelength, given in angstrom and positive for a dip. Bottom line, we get 2.5 angstrom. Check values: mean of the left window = 1.05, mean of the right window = 1.09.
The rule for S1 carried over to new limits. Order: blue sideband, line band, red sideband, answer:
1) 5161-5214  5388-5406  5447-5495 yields -0.013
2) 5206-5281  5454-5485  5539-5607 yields -0.031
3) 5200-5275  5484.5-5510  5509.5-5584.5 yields -0.021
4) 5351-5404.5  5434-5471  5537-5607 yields -0.005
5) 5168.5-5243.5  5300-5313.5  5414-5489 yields -0.176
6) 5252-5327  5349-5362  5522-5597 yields -0.089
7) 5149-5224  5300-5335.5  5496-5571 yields -0.141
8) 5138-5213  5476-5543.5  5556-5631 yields -0.078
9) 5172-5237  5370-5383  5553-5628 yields -0.093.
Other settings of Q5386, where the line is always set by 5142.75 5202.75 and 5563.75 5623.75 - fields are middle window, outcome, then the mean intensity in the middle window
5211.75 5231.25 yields -0.17 mag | 0.96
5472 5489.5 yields -0.09 mag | 1.07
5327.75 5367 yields -0.17 mag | 1.05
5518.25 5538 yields -0.09 mag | 1.1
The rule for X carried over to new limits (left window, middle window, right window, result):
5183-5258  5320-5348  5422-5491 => -0.4 angstrom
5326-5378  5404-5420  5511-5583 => 0.8 angstrom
